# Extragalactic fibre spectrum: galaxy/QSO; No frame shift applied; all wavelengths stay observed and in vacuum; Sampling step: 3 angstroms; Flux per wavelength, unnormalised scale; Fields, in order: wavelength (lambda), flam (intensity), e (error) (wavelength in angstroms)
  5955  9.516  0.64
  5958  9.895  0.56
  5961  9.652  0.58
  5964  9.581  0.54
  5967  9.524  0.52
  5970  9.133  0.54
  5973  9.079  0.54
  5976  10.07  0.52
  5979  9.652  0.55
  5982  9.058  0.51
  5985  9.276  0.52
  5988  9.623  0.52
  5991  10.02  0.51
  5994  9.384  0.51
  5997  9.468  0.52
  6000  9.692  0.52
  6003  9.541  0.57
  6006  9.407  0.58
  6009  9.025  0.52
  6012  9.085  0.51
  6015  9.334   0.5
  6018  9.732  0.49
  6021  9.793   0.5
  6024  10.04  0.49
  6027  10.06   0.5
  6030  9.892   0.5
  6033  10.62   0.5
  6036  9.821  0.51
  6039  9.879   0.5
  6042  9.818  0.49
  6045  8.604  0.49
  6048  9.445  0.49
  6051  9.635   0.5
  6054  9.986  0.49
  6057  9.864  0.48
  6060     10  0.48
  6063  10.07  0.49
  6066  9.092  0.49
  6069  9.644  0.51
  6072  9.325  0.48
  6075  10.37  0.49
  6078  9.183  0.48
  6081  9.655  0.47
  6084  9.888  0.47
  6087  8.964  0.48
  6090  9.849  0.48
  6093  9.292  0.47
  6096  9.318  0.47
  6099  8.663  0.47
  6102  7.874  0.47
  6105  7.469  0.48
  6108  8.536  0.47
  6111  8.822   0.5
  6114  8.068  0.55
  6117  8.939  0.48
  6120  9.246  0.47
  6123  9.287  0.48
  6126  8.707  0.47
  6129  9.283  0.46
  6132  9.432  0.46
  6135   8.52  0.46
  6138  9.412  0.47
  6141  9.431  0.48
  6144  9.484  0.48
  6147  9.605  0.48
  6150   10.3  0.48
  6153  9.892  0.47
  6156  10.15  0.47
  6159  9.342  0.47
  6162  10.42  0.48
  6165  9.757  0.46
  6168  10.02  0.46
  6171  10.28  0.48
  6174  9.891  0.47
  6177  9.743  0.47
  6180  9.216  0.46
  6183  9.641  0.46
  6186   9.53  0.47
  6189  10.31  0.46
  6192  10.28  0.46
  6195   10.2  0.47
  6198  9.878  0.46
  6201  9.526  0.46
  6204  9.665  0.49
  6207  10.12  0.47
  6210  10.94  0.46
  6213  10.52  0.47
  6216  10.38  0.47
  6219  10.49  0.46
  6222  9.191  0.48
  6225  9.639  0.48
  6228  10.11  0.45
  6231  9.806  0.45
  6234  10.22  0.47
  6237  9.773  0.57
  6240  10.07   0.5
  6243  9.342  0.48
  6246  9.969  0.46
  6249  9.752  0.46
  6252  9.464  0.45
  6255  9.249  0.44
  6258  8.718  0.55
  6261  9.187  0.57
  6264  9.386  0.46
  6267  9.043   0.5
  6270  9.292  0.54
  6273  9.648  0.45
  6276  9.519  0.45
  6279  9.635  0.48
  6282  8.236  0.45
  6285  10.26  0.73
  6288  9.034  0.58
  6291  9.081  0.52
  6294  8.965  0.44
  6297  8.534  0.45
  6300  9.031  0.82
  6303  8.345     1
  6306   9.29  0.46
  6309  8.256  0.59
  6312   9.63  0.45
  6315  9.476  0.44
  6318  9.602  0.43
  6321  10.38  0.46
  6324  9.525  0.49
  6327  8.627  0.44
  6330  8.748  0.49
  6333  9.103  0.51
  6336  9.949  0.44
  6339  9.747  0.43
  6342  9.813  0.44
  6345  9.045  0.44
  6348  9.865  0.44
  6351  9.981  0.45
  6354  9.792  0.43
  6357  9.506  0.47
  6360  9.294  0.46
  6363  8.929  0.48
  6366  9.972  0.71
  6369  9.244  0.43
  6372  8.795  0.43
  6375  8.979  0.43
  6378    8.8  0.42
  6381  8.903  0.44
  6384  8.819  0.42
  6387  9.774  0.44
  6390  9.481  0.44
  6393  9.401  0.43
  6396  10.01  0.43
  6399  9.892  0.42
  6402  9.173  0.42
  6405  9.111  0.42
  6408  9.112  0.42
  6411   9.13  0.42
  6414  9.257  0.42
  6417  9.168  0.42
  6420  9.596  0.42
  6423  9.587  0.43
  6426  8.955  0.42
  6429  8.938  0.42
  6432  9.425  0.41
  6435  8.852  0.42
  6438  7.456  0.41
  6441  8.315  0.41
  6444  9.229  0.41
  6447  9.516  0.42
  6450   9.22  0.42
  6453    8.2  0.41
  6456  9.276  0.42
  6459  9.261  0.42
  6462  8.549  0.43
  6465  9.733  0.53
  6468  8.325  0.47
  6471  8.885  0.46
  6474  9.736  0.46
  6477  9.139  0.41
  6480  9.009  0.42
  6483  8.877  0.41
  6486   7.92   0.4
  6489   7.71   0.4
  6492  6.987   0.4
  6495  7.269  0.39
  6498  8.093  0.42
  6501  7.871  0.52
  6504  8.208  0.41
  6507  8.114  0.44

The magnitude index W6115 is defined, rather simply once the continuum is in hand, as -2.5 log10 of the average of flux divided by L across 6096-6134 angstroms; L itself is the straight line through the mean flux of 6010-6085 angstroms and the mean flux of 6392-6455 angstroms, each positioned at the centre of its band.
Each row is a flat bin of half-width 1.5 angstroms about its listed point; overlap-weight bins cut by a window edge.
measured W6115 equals 0.105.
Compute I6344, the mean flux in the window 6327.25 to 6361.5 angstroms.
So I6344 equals 9.5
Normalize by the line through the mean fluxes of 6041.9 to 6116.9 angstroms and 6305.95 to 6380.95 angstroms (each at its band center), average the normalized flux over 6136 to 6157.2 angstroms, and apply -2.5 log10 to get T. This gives -0.05 mag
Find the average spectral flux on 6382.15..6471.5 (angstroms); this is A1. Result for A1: 9.12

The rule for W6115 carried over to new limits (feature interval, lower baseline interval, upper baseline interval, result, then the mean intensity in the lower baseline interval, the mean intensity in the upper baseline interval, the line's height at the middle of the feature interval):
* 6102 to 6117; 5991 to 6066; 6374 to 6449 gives 0.16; 9.67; 9.16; 9.56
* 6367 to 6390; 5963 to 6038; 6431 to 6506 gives -0.04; 9.6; 8.59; 8.79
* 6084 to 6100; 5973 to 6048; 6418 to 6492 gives 0.02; 9.61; 8.87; 9.47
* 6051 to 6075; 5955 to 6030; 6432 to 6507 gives -0.04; 9.55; 8.58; 9.41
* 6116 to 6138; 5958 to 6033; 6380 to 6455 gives 0.04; 9.58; 9.14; 9.44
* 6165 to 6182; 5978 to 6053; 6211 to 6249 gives 0.01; 9.6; 9.96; 9.87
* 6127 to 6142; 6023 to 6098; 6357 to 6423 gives 0.05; 9.68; 9.29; 9.6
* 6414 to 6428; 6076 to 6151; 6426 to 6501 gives -0.07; 9.09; 8.65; 8.71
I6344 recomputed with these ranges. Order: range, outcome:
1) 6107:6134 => 8.92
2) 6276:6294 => 9.25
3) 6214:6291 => 9.57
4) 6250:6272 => 9.21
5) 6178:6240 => 9.97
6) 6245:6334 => 9.23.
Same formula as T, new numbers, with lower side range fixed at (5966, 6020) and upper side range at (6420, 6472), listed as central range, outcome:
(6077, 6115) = 0.05 mag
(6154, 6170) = -0.08 mag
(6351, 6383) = -0.03 mag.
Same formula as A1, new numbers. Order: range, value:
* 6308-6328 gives 9.4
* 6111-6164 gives 9.37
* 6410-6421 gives 9.28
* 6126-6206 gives 9.72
